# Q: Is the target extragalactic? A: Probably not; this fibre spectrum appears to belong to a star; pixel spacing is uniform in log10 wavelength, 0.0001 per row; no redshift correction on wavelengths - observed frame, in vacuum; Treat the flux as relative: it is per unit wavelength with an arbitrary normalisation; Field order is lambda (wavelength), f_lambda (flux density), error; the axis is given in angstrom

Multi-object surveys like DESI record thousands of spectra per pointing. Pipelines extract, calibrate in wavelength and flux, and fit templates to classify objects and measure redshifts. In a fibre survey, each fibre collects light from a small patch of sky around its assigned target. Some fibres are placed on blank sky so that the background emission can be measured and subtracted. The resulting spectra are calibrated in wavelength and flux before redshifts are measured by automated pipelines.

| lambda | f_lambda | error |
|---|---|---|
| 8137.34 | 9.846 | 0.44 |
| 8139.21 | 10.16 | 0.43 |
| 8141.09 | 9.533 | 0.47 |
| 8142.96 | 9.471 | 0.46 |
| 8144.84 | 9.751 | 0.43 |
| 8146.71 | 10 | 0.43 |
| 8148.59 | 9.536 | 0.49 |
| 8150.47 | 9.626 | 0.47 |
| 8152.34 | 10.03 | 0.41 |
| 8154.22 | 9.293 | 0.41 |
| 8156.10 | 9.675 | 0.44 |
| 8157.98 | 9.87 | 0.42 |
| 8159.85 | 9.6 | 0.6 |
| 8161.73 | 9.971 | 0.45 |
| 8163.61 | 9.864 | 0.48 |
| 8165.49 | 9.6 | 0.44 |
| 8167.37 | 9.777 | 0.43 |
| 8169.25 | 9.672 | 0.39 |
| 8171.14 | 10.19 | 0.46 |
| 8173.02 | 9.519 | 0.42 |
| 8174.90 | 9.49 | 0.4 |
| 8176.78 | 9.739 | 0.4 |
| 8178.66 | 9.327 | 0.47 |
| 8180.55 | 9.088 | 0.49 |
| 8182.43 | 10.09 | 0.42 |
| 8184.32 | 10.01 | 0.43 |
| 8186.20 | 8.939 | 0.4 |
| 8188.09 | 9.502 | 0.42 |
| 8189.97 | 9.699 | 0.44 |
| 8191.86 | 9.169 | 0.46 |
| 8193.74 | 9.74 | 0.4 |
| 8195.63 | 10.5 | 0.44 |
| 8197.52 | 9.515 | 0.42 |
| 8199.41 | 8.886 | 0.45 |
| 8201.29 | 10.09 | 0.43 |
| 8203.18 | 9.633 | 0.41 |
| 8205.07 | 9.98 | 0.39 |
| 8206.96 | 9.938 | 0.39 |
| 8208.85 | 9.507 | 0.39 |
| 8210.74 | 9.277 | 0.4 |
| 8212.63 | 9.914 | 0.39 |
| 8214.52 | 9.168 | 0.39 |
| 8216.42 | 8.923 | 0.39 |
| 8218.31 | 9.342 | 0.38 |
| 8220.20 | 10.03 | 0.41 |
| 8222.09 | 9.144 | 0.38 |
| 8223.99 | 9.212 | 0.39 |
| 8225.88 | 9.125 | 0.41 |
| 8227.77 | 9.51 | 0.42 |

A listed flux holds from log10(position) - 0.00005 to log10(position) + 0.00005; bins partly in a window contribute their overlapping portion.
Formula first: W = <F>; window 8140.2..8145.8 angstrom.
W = 9.6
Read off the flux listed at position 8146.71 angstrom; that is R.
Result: 10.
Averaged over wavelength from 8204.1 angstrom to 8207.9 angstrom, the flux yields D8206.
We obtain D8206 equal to 9.95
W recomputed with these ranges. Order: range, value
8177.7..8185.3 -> 9.62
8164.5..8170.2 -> 9.67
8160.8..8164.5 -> 9.92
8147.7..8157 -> 9.63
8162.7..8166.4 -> 9.73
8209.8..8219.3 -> 9.33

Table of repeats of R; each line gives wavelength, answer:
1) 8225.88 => 9.125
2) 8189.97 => 9.699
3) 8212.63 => 9.914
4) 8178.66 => 9.327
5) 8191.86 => 9.169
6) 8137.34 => 9.846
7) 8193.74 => 9.74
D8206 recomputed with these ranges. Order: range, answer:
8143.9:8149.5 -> 9.76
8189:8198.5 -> 9.72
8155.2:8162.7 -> 9.79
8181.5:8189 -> 9.63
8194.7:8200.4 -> 9.64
